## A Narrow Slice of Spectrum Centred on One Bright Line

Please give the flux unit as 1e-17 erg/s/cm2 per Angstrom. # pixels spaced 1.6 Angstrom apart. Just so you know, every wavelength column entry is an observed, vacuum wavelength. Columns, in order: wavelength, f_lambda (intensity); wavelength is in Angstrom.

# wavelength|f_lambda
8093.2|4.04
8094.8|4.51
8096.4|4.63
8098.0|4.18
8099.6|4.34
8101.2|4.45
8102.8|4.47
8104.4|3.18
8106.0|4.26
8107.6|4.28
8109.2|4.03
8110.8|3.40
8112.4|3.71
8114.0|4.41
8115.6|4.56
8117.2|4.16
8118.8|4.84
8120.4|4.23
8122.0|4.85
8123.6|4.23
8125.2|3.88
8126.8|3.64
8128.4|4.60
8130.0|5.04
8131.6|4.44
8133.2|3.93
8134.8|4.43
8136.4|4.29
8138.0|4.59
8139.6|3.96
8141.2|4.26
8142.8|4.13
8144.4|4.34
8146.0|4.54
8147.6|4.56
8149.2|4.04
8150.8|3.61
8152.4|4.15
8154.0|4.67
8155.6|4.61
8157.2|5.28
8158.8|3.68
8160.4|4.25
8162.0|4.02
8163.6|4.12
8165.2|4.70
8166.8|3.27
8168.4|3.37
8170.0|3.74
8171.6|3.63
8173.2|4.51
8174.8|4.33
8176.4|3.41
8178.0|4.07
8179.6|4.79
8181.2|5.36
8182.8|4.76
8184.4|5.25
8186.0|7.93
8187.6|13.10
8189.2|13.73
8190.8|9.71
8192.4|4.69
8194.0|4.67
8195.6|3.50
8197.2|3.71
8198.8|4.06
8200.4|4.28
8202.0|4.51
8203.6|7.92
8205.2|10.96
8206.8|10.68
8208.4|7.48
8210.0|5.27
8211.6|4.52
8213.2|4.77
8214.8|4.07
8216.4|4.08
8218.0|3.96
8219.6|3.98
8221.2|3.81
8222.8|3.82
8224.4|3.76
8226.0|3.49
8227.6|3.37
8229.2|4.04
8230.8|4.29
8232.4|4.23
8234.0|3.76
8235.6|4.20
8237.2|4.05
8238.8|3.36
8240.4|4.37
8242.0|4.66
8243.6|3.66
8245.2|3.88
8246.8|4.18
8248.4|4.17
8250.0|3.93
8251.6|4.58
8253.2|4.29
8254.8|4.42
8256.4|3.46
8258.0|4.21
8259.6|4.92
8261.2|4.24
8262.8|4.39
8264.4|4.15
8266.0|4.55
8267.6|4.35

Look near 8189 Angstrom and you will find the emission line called [S II] 6716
